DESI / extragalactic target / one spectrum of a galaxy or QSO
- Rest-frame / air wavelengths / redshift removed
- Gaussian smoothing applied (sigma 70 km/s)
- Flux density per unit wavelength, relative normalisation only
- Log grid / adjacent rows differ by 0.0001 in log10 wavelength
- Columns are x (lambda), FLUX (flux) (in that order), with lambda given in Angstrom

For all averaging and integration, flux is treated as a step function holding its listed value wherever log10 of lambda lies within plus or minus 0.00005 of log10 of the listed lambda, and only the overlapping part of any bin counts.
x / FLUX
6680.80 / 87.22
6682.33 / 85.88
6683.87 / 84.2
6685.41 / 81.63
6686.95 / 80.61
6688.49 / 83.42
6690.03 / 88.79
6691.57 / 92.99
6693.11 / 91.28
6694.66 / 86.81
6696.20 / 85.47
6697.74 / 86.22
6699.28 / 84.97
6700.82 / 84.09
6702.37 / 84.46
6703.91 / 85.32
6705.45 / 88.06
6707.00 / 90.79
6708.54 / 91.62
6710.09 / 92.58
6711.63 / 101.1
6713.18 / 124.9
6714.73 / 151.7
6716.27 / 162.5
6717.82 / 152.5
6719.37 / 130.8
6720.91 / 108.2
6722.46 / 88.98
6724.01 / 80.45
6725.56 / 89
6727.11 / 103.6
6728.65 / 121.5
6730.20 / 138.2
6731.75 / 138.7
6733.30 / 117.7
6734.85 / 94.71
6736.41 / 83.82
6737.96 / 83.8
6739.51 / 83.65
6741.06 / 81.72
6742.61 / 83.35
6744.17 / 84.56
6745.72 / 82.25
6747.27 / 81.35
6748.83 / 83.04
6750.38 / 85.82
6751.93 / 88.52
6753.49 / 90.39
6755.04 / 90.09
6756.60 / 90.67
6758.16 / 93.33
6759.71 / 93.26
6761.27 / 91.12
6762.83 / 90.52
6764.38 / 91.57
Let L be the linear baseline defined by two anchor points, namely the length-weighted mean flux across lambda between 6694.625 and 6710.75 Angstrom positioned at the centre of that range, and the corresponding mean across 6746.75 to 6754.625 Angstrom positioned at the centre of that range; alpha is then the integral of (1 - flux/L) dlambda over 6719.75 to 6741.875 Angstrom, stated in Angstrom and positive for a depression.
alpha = -3.8 Angstrom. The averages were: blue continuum 87.3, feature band 102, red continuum 86.2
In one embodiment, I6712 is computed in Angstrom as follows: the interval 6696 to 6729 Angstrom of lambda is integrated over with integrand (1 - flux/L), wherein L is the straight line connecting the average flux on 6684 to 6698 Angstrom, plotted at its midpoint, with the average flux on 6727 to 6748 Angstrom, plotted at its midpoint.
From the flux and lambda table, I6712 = -4.35 Angstrom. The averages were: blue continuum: 86.2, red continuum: 98.4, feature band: 104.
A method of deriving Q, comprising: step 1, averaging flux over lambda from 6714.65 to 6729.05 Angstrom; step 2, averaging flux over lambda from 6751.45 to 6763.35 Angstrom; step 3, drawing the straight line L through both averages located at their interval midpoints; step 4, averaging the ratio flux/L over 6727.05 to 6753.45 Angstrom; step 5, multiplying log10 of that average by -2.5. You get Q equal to 0.09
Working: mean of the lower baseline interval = 117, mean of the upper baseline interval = 91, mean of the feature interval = 95.9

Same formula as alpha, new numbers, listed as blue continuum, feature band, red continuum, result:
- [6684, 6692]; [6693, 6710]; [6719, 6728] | 0.6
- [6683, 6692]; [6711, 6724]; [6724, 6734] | -2.3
